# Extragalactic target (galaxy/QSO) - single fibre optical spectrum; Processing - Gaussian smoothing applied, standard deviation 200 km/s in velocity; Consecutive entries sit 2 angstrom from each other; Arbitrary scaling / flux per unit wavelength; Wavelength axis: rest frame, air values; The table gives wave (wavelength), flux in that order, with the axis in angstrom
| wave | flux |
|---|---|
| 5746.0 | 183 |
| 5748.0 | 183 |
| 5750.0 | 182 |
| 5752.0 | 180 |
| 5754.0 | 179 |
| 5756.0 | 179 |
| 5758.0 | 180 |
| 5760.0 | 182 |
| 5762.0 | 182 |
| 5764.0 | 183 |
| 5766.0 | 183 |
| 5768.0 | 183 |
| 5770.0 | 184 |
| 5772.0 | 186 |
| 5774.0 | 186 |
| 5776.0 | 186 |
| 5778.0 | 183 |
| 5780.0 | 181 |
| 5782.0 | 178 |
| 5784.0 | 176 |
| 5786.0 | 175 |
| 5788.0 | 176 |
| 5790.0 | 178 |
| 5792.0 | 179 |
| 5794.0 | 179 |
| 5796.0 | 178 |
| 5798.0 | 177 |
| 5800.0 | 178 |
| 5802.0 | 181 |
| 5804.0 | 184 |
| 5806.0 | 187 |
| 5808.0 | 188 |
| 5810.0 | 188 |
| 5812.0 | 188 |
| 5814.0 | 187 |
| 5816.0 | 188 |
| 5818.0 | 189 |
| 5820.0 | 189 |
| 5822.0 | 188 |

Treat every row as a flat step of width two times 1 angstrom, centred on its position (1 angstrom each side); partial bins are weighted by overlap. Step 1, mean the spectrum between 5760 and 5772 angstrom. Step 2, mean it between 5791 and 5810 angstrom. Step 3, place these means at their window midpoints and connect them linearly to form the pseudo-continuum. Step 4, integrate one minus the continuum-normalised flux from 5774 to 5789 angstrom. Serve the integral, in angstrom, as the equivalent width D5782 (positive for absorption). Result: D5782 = 0.2 angstrom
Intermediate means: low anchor 183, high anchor 182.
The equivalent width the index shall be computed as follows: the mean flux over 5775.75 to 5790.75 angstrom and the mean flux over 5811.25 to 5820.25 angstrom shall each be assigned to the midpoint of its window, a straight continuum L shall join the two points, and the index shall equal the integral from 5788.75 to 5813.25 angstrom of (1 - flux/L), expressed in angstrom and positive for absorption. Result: 0.2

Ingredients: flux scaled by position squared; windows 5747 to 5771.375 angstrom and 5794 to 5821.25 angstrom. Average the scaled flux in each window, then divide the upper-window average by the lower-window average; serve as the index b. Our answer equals 1.03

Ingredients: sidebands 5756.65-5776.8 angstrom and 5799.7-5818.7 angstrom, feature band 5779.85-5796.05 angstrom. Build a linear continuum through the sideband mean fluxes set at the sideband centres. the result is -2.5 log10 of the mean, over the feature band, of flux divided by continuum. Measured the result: 0.04 mag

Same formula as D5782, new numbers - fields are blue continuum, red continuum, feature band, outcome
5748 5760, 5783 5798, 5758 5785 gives -0.5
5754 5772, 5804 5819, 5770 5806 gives 0.9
